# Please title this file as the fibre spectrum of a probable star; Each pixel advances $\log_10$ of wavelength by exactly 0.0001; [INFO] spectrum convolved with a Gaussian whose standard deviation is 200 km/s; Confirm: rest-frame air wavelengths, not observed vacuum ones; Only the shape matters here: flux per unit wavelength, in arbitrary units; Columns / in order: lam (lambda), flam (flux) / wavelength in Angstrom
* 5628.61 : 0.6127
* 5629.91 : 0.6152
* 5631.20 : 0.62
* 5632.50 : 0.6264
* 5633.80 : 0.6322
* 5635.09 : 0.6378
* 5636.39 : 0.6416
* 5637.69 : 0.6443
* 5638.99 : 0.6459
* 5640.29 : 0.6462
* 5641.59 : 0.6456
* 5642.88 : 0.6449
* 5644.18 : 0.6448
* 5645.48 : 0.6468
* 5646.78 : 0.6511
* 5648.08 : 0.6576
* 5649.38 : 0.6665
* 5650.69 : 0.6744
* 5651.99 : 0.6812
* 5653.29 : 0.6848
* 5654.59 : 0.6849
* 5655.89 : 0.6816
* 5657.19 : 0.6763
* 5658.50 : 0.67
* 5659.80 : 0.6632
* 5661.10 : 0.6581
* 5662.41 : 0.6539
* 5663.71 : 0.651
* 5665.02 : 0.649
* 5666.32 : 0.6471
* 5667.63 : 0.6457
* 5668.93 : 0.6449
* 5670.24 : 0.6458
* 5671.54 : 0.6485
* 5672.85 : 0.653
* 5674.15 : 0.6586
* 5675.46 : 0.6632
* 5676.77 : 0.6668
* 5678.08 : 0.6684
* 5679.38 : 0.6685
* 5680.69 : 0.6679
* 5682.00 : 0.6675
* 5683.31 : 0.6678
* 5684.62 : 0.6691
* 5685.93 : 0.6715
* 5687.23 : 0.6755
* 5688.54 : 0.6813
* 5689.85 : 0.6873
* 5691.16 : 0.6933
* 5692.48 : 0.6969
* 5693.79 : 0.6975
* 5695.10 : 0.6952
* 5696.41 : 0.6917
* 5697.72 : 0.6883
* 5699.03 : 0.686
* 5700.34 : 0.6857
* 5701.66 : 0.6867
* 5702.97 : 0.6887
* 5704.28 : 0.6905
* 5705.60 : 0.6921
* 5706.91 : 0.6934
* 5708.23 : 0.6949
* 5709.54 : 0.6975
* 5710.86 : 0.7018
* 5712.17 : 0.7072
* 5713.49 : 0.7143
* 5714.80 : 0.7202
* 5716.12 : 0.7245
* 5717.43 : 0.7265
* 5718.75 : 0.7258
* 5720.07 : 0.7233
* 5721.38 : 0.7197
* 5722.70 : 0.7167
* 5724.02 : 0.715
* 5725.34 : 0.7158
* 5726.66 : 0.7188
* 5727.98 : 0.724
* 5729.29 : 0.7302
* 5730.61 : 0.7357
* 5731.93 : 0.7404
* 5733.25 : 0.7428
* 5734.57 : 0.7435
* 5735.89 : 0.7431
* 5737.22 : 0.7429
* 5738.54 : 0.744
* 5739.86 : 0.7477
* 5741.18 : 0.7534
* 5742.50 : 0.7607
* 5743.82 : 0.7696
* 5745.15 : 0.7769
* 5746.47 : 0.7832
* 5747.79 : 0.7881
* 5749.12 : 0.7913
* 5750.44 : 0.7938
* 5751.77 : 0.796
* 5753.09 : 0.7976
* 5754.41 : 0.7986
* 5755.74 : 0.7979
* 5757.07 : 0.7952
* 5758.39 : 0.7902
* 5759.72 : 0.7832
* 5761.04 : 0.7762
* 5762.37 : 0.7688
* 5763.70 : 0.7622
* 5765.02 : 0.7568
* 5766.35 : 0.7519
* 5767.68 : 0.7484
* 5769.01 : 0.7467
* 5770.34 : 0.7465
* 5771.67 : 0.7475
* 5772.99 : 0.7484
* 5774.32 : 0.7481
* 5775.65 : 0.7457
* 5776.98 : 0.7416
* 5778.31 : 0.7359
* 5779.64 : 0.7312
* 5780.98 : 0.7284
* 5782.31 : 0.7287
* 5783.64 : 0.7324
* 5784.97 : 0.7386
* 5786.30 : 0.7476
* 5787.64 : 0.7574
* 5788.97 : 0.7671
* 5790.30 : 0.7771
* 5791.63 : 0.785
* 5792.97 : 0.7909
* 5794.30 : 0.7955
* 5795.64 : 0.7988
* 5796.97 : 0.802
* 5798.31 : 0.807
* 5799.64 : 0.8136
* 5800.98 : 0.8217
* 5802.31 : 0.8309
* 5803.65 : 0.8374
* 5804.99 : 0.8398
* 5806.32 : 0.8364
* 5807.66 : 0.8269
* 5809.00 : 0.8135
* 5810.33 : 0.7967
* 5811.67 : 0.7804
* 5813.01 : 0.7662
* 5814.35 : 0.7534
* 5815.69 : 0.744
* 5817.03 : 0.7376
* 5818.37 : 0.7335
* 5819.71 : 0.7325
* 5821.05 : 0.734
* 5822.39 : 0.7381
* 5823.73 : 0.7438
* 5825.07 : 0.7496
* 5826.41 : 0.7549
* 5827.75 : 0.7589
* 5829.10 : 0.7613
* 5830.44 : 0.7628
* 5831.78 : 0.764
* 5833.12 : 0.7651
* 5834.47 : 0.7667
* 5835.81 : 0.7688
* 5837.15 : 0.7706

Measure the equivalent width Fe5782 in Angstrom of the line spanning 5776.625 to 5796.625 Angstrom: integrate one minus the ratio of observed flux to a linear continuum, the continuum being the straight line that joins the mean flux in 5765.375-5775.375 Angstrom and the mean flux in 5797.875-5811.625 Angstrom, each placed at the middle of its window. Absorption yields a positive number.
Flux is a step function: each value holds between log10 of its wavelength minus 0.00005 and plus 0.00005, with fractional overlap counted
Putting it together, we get 0.6 Angstrom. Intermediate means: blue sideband 0.748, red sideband 0.821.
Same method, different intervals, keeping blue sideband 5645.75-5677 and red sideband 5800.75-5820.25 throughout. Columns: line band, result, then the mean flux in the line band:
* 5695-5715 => 0.1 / 0.696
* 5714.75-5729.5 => -0.2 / 0.722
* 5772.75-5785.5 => 0.4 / 0.737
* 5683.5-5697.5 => 0.0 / 0.686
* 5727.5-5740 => -0.3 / 0.739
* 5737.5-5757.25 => -1.2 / 0.779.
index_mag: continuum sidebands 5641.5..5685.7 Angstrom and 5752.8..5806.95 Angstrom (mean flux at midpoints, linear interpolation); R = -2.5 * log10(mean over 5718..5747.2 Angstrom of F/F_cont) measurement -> -0.02 mag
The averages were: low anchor 0.661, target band 0.74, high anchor 0.774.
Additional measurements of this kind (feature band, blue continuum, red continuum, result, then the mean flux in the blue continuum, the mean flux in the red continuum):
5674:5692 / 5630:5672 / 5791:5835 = 0.010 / 0.653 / 0.78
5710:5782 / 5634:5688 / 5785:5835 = -0.034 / 0.659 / 0.778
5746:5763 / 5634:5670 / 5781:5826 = -0.073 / 0.657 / 0.777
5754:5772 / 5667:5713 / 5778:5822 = -0.037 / 0.678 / 0.776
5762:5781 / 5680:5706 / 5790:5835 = -0.001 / 0.684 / 0.78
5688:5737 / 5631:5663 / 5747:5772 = 0.025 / 0.656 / 0.776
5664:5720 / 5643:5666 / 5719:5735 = 0.023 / 0.664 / 0.727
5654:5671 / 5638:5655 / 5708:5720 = 0.021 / 0.659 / 0.714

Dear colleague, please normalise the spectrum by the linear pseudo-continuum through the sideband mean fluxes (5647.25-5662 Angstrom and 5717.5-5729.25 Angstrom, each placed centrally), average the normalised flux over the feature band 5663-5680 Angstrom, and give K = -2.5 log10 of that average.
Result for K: 0.05 mag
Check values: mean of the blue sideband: 0.672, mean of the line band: 0.655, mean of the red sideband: 0.721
